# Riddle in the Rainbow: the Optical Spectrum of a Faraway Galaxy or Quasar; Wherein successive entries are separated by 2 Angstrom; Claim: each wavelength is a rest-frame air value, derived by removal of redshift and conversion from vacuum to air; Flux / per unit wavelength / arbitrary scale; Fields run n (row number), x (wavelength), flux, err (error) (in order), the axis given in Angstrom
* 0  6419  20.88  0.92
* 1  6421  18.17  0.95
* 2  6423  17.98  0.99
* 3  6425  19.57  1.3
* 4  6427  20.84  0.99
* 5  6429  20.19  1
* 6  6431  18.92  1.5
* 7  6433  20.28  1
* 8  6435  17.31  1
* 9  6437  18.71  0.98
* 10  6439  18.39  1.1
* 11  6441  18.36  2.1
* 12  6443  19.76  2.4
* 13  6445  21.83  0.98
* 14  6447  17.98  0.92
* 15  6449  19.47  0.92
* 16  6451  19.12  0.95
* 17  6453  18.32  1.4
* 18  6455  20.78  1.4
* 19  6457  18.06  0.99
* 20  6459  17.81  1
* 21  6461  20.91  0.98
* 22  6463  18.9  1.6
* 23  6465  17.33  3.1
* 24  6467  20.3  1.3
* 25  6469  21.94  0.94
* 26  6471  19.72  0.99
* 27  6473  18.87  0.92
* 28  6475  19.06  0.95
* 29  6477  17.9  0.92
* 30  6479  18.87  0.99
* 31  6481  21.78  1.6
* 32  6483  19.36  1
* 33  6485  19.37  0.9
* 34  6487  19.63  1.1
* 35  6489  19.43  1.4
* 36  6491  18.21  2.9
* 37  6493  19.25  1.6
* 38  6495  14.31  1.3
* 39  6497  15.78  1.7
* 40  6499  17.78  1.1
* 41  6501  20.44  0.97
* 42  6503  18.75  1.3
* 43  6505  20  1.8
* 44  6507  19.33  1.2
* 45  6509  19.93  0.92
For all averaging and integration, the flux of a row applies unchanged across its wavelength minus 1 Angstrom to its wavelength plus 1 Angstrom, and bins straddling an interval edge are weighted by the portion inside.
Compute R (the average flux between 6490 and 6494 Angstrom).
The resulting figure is 18.7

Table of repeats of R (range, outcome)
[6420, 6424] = 18.1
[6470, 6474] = 19.3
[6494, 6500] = 16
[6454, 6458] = 19.4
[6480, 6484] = 20.6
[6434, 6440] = 18.1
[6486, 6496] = 18.2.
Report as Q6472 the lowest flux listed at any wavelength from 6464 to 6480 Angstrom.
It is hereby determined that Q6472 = 17.33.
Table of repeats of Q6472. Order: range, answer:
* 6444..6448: 17.98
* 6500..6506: 18.75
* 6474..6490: 17.9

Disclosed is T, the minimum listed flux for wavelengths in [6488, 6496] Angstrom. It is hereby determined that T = 14.31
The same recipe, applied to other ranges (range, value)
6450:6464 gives 17.81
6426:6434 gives 18.92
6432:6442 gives 17.31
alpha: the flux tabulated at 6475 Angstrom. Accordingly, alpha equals 19.06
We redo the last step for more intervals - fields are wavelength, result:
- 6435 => 17.31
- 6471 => 19.72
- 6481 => 21.78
